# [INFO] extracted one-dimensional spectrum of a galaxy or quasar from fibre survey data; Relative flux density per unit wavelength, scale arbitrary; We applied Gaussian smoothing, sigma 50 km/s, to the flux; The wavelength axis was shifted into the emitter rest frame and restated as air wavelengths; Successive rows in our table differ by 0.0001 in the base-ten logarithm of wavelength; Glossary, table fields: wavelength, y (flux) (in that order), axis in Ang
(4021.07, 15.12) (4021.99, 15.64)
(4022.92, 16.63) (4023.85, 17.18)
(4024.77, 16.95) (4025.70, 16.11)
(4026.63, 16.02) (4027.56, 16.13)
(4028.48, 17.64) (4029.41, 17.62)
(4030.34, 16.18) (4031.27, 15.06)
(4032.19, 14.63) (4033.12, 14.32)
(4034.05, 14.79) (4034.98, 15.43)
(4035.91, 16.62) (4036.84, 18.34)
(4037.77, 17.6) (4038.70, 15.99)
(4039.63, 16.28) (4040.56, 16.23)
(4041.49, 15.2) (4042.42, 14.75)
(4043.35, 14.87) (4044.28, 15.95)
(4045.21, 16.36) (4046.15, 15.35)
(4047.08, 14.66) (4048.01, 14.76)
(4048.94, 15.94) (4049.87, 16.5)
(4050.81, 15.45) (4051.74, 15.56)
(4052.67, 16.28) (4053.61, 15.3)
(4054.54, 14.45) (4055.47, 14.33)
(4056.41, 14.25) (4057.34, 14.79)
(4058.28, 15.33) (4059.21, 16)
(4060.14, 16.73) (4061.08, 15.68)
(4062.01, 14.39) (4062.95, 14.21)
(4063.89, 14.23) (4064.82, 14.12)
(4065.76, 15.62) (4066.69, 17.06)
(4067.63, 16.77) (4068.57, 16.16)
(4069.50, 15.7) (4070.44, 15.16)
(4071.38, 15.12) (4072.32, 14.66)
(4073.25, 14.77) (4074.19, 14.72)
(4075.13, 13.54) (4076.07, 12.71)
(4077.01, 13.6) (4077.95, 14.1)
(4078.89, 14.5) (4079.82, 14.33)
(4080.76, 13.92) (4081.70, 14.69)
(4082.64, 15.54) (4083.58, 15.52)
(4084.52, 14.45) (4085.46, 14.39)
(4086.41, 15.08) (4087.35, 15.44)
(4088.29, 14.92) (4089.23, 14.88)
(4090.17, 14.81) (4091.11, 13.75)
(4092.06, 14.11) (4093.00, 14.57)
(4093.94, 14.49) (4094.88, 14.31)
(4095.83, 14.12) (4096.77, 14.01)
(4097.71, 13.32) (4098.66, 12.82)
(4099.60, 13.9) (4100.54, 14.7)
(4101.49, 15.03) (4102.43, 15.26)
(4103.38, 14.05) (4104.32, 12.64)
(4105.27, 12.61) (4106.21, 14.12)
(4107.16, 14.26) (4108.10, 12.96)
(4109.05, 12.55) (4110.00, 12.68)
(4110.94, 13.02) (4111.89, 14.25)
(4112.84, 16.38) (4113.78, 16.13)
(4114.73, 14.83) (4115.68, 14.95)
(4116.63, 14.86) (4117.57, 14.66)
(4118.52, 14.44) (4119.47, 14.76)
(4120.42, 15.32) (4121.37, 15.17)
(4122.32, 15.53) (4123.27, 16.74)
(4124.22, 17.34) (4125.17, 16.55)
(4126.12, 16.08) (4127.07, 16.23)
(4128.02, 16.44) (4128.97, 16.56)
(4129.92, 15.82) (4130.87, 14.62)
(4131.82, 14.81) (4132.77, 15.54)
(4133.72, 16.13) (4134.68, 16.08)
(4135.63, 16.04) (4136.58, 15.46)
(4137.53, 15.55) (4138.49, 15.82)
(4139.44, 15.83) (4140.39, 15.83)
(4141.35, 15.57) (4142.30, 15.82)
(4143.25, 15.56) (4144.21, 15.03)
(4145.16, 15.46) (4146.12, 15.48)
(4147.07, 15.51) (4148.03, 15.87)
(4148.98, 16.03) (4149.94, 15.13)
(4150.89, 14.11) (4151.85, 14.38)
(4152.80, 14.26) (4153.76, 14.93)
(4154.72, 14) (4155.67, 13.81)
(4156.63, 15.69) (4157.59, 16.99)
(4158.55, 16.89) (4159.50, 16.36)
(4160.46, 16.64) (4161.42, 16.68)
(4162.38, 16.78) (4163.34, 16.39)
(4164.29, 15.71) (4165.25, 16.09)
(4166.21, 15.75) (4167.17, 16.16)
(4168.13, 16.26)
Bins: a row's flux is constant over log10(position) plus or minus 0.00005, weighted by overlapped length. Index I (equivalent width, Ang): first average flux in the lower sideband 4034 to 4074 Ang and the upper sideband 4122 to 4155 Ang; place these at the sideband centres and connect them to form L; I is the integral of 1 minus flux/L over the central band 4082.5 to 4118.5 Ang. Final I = 2.9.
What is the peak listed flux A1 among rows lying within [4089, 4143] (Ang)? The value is 17.34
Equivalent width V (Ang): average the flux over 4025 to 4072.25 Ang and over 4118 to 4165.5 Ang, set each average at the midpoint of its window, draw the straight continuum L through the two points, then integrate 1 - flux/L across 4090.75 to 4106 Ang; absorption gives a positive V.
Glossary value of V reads 1.6 Ang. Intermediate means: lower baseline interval 15.6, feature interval 14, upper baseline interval 15.7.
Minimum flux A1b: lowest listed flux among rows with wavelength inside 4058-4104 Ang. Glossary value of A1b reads 12.71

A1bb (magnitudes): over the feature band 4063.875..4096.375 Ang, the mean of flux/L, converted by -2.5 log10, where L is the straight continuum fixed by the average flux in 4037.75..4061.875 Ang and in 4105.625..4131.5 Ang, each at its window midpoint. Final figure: 0.04 mag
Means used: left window 15.5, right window 15.1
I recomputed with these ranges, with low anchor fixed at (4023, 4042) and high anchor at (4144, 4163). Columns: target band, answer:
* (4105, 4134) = 1.21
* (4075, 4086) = 1.13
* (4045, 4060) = 0.71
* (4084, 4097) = 1.10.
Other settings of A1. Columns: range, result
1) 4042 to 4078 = 17.06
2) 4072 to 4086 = 15.54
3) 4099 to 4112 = 15.26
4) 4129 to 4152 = 16.13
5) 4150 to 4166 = 16.99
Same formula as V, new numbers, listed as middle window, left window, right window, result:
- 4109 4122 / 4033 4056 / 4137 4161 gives 0.74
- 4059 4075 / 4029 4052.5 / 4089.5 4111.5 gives -0.41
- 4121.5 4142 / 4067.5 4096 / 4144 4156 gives -1.45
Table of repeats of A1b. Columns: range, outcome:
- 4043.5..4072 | 14.12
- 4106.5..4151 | 12.55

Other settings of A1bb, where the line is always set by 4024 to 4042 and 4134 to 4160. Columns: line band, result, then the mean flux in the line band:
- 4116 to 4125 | 0.01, 15.5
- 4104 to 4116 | 0.13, 14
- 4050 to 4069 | 0.05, 15.3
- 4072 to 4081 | 0.13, 14.1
